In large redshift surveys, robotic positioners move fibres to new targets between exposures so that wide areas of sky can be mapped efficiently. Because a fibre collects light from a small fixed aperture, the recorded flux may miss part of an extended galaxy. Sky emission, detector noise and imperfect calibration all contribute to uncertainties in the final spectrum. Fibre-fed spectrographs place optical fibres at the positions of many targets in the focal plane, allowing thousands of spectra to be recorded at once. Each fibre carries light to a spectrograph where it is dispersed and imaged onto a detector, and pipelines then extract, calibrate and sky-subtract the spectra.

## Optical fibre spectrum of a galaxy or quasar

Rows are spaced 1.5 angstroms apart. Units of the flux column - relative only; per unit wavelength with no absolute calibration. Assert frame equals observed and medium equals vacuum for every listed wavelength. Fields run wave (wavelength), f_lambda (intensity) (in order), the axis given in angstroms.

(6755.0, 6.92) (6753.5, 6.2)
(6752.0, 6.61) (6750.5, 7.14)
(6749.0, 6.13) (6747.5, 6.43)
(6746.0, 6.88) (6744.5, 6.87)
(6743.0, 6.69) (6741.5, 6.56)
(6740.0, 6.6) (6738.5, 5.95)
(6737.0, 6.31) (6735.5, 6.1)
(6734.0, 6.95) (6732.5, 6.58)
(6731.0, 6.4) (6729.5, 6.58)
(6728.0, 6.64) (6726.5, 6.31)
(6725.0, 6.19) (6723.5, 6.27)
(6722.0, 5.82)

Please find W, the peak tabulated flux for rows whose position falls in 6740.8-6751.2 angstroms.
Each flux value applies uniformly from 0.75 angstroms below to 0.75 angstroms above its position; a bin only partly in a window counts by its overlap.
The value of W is 7.14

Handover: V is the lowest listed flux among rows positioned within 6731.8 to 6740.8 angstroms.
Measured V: 5.95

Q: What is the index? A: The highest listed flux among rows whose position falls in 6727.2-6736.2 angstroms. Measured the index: 6.95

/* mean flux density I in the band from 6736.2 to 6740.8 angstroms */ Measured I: 6.29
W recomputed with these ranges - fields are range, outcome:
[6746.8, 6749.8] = 6.43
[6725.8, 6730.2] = 6.64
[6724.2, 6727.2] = 6.31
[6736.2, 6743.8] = 6.69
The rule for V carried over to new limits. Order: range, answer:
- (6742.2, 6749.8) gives 6.13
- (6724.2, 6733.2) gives 6.19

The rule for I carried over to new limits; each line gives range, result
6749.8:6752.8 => 6.86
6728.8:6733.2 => 6.52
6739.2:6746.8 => 6.71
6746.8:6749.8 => 6.29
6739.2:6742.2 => 6.57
